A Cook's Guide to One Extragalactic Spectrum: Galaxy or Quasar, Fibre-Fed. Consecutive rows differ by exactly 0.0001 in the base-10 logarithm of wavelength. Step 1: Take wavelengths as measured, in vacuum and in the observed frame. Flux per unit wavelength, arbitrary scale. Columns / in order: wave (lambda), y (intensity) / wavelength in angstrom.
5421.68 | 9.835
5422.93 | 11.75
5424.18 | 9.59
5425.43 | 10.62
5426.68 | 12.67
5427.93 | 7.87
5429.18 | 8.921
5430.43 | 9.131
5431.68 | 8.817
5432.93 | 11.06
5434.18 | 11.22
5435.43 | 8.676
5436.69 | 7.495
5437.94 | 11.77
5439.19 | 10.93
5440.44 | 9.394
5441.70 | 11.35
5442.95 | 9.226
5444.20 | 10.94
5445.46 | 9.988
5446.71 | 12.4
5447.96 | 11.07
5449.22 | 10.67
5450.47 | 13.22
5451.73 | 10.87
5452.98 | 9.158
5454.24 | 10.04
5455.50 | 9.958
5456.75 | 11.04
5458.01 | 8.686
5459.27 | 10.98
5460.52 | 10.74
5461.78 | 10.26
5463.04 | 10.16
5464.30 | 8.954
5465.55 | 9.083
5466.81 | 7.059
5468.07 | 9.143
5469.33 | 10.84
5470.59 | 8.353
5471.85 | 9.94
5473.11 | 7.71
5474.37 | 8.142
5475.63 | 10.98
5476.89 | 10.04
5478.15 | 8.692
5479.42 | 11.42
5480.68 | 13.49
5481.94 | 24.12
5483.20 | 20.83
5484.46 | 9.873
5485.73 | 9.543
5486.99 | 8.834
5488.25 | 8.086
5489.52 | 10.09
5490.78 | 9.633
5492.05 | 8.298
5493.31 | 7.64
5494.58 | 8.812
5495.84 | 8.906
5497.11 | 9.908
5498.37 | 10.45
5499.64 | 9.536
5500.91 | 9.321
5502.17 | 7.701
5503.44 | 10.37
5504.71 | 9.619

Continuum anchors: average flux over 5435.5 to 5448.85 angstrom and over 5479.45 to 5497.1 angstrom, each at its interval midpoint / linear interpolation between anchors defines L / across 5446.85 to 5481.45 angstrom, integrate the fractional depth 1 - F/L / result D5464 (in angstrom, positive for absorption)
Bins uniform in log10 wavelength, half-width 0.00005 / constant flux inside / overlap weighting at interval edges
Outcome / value 2.3 angstrom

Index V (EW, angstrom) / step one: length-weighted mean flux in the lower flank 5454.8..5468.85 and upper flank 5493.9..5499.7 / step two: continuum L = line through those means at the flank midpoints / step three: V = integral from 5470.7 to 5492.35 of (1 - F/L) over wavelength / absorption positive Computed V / -3.5 angstrom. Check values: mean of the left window 9.66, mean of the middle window 11.1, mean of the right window 9.5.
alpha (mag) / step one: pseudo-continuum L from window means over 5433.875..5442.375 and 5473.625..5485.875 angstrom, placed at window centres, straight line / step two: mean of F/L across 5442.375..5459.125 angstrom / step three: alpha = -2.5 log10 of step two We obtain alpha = 0.03 mag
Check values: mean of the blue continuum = 10.1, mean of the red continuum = 12.8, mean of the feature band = 10.6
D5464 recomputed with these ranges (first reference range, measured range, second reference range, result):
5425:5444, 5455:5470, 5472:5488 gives 1.8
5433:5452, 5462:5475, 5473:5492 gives 2.5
